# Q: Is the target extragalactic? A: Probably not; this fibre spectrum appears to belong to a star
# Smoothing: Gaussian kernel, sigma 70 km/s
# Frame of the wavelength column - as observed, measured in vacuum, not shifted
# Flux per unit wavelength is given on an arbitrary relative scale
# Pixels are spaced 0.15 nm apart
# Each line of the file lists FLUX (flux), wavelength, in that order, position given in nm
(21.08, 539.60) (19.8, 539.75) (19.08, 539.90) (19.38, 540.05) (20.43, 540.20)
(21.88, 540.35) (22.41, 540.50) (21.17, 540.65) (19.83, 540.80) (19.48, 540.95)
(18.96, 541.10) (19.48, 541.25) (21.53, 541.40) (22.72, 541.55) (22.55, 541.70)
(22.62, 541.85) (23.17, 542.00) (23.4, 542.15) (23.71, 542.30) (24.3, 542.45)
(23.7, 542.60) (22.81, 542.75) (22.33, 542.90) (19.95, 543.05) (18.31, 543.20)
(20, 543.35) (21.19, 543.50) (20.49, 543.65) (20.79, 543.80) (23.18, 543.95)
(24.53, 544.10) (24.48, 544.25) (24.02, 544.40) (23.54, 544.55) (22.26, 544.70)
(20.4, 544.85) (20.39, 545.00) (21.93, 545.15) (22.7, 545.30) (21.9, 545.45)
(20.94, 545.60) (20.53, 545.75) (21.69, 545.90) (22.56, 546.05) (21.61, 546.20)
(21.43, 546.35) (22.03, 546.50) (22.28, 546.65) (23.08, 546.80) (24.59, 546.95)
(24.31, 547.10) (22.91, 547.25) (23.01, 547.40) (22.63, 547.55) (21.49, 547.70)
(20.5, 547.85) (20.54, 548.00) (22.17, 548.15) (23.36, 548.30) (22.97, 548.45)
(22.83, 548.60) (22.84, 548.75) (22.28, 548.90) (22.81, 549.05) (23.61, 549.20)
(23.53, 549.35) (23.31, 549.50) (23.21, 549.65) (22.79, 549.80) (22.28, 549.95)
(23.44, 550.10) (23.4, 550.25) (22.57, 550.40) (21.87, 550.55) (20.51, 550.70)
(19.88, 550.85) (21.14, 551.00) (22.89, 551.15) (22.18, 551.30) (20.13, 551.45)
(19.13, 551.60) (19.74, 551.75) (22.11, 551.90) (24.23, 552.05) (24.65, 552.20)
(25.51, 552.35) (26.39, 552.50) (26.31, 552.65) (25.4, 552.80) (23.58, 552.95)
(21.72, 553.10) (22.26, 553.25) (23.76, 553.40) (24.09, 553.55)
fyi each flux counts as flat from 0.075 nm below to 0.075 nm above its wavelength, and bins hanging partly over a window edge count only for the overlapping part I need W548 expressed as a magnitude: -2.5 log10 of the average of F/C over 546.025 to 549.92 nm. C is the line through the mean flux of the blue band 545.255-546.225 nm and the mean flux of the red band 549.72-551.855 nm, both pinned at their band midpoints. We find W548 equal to -0.05 mag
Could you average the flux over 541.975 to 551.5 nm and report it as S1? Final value 22.3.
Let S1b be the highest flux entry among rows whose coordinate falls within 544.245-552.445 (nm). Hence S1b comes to 25.51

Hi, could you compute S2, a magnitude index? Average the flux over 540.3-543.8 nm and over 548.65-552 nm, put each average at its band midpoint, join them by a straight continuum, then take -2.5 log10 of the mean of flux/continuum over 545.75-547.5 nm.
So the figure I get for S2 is -0.04 mag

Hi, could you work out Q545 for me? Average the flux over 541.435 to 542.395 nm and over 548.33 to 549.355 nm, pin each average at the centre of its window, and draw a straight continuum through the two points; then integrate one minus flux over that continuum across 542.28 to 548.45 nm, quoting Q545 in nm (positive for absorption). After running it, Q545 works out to 0.22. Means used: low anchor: 23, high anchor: 23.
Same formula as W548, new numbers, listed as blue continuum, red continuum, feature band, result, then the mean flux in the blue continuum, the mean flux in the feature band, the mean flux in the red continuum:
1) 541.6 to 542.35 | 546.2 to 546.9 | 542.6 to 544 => 0.084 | 23.1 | 21.1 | 22.2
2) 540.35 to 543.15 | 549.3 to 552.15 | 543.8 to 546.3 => -0.015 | 21.9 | 22.2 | 22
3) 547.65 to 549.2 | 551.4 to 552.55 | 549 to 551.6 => 0.013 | 22.3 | 22.2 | 22.7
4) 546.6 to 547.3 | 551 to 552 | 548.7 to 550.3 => -0.042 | 23.5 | 23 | 21.1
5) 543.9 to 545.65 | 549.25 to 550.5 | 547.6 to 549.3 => 0.028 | 22.5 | 22.3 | 23.1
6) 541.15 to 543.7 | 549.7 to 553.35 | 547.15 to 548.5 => 0.008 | 21.9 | 22.2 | 22.7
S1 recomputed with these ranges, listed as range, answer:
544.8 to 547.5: 22.1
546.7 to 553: 22.8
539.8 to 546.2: 21.7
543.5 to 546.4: 22.1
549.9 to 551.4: 22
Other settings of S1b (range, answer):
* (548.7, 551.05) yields 23.61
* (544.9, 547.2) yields 24.59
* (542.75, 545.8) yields 24.53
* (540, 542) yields 23.17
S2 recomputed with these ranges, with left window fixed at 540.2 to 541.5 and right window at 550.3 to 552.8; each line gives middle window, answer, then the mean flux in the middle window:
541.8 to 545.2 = -0.057 mag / 22.2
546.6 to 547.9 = -0.050 mag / 22.8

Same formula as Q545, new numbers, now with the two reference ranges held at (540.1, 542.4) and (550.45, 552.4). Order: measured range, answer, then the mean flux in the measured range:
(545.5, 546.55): 0.01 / 21.5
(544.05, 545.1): -0.05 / 22.7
